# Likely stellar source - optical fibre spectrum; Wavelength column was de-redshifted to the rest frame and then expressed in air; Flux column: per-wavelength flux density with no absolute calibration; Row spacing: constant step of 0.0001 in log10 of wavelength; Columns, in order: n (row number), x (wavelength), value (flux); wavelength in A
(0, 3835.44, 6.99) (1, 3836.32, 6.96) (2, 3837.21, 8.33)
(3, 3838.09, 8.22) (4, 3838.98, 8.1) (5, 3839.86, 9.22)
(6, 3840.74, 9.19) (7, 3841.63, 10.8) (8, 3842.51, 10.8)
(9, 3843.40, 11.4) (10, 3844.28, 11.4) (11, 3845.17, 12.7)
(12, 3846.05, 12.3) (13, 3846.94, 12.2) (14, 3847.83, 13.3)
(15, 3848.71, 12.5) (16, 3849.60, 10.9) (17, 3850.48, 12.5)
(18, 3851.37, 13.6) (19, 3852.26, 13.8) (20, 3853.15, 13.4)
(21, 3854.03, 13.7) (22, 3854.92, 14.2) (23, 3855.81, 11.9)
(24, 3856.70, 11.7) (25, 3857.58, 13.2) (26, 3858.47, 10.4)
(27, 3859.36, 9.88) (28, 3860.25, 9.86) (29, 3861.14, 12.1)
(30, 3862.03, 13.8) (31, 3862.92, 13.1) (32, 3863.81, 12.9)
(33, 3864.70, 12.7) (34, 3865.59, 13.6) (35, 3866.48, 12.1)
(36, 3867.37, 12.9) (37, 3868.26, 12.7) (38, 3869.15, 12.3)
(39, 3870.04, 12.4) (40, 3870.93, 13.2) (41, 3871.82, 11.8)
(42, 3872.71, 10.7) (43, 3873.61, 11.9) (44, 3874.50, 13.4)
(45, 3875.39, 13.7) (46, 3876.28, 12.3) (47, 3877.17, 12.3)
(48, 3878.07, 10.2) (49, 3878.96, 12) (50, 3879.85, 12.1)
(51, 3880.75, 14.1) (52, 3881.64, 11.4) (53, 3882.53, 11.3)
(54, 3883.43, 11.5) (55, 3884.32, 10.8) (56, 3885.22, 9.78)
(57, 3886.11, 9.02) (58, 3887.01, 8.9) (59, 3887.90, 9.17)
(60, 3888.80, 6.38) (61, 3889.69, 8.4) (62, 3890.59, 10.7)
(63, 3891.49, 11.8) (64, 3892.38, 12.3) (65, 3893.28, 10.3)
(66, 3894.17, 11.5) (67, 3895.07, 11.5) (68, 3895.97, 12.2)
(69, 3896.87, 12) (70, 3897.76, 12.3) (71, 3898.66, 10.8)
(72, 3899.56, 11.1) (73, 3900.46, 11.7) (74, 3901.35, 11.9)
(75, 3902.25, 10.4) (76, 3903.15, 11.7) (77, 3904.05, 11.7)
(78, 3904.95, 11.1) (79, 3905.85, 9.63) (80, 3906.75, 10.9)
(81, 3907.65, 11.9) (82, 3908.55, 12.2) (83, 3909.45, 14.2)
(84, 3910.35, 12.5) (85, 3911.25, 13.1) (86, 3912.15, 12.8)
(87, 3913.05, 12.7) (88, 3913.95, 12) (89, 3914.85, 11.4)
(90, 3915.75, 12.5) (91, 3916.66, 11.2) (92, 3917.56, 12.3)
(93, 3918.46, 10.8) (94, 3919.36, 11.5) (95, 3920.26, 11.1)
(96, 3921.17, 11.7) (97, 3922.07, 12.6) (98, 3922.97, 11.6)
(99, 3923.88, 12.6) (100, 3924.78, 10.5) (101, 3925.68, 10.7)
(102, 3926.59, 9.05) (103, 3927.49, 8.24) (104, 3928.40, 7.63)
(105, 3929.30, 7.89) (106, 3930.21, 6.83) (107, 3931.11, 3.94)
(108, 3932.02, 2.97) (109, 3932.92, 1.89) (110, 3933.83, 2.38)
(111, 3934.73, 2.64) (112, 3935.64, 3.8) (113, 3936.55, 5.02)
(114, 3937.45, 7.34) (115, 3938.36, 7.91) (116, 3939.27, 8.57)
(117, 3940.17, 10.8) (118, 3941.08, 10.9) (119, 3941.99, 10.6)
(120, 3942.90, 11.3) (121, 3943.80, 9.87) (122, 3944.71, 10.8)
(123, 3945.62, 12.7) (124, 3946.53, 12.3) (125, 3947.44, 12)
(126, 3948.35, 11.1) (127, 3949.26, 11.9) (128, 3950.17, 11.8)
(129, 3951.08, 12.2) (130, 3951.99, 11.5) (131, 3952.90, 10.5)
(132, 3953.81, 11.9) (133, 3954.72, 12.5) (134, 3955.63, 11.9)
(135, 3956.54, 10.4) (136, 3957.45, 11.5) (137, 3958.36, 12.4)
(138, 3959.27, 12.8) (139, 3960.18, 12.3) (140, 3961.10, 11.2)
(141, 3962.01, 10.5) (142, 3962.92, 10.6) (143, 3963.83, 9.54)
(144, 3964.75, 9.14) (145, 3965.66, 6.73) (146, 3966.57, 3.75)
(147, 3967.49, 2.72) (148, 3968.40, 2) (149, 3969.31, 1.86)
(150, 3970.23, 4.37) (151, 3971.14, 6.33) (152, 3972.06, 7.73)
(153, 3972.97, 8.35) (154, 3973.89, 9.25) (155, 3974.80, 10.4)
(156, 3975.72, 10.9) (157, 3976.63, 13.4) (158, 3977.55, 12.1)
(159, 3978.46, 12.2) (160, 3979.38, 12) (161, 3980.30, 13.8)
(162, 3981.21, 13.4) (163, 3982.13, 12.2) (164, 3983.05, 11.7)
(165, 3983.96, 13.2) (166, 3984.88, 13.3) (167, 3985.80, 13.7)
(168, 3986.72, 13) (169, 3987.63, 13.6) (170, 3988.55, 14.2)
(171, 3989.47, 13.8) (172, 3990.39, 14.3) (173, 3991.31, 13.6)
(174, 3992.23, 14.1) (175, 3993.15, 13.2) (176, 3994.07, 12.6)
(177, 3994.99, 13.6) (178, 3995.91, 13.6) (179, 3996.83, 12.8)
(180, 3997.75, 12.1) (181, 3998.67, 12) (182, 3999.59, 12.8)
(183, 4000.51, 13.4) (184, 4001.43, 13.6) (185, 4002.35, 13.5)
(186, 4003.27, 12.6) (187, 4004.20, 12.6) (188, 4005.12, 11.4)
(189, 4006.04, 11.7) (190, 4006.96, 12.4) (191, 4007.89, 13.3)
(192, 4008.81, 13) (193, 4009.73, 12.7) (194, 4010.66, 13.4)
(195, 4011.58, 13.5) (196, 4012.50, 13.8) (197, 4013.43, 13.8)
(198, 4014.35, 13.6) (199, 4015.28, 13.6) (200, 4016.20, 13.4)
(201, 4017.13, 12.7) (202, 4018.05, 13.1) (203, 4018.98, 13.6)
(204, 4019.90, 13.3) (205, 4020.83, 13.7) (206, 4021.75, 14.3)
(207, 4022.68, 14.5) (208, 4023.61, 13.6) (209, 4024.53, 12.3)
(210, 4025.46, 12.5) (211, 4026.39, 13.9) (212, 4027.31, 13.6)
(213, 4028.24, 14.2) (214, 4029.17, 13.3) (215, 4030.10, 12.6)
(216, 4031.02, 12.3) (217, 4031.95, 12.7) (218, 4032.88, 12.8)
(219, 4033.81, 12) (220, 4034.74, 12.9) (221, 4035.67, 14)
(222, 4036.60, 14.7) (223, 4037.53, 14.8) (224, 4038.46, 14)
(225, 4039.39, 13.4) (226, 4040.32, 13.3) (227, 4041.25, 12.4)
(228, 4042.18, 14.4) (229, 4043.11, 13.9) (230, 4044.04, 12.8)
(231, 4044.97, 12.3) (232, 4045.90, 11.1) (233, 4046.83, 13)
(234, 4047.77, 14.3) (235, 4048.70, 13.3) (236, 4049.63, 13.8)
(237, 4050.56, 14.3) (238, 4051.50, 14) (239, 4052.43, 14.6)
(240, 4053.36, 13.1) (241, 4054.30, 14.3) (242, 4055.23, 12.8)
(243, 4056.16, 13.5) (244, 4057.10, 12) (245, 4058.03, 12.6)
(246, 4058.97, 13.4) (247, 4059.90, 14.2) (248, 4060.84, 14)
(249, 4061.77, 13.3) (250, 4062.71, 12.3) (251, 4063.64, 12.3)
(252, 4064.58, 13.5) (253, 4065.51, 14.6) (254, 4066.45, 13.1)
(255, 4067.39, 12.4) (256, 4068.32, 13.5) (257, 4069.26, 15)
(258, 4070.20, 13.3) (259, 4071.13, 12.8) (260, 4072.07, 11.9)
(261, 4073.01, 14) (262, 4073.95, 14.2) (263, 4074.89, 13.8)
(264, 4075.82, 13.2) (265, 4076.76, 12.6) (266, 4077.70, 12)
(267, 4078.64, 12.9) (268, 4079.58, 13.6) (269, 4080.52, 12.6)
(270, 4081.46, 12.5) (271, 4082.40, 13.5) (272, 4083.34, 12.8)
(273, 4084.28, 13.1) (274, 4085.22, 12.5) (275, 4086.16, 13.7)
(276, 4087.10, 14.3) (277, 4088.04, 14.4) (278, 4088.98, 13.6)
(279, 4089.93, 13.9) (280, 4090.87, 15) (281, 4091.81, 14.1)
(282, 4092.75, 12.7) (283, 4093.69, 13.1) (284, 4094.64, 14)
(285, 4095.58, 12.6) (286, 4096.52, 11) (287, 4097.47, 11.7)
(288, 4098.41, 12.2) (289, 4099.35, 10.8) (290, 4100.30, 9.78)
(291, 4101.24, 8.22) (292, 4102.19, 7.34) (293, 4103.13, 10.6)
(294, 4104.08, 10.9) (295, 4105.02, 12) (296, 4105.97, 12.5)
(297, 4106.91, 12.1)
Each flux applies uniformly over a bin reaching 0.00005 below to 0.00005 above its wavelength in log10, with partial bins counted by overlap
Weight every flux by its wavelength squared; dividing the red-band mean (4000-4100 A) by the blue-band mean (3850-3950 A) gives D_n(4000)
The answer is 1.3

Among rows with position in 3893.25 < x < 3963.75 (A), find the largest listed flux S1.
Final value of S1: 14.2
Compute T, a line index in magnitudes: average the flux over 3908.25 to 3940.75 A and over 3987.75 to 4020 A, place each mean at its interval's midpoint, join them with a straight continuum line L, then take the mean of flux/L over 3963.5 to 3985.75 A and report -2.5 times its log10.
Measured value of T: 0.27 mag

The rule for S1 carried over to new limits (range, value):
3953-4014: 14.3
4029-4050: 14.8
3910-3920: 13.1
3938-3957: 12.7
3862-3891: 14.1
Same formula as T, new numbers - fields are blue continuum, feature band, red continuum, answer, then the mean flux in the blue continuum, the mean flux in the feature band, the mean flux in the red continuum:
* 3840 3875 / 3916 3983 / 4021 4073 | 0.32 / 12.2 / 9.52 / 13.4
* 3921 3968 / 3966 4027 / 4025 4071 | -0.05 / 9.32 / 12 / 13.4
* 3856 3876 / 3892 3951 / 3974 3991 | 0.21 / 12.3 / 10.3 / 12.8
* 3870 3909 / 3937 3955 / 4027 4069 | 0.10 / 11.3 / 10.9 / 13.3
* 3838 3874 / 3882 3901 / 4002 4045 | 0.15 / 12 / 10.7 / 13.2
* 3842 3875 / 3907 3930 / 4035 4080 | 0.12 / 12.4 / 11.3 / 13.4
